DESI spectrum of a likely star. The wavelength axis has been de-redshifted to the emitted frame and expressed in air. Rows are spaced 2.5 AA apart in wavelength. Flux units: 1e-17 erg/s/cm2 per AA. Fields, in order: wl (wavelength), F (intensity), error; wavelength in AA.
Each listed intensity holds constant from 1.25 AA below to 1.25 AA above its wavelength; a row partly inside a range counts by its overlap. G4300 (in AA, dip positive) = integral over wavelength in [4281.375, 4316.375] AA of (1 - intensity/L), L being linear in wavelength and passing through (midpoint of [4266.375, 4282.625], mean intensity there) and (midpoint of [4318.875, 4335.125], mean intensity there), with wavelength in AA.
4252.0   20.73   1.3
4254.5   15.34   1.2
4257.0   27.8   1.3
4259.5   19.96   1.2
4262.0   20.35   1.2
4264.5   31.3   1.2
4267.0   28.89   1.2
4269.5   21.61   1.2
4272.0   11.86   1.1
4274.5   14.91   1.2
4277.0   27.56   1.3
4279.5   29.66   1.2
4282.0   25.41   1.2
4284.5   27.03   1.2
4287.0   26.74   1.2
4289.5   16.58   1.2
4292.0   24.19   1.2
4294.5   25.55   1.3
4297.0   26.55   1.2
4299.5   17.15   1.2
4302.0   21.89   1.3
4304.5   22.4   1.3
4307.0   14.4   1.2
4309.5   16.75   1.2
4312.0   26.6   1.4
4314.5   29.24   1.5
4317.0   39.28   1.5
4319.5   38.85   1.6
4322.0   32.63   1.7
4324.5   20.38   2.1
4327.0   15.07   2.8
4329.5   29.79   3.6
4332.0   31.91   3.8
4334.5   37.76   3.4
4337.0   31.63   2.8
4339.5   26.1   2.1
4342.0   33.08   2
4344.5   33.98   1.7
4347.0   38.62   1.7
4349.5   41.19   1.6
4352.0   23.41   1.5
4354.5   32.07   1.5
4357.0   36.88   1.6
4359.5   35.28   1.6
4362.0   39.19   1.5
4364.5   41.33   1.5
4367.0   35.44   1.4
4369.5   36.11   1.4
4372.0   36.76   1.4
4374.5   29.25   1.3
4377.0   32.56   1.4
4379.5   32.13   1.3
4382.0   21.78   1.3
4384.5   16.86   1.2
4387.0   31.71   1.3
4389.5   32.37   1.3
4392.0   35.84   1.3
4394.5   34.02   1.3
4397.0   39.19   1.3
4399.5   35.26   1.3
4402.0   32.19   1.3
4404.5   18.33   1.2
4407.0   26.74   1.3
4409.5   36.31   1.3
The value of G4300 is 3.1 AA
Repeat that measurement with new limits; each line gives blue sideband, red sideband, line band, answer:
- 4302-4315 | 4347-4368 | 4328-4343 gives -1.1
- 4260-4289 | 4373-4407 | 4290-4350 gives -3.2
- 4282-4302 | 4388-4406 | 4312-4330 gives -2.3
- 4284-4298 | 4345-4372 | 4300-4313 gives 3.3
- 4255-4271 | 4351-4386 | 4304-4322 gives 0.5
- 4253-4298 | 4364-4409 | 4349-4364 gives -2.8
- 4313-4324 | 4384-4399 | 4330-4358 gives 0.1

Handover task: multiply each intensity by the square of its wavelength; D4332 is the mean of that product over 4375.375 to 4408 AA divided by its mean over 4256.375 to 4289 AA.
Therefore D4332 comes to 1.33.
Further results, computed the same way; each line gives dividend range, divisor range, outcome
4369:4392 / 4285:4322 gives 1.24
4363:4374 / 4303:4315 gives 1.77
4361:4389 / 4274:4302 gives 1.39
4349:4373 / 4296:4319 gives 1.50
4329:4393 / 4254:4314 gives 1.50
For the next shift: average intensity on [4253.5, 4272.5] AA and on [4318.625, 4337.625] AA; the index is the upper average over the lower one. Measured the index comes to 1.3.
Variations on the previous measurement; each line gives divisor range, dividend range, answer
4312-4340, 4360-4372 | 1.25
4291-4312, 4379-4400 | 1.44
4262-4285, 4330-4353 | 1.38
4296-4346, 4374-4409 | 1.10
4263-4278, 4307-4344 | 1.28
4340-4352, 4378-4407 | 0.86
